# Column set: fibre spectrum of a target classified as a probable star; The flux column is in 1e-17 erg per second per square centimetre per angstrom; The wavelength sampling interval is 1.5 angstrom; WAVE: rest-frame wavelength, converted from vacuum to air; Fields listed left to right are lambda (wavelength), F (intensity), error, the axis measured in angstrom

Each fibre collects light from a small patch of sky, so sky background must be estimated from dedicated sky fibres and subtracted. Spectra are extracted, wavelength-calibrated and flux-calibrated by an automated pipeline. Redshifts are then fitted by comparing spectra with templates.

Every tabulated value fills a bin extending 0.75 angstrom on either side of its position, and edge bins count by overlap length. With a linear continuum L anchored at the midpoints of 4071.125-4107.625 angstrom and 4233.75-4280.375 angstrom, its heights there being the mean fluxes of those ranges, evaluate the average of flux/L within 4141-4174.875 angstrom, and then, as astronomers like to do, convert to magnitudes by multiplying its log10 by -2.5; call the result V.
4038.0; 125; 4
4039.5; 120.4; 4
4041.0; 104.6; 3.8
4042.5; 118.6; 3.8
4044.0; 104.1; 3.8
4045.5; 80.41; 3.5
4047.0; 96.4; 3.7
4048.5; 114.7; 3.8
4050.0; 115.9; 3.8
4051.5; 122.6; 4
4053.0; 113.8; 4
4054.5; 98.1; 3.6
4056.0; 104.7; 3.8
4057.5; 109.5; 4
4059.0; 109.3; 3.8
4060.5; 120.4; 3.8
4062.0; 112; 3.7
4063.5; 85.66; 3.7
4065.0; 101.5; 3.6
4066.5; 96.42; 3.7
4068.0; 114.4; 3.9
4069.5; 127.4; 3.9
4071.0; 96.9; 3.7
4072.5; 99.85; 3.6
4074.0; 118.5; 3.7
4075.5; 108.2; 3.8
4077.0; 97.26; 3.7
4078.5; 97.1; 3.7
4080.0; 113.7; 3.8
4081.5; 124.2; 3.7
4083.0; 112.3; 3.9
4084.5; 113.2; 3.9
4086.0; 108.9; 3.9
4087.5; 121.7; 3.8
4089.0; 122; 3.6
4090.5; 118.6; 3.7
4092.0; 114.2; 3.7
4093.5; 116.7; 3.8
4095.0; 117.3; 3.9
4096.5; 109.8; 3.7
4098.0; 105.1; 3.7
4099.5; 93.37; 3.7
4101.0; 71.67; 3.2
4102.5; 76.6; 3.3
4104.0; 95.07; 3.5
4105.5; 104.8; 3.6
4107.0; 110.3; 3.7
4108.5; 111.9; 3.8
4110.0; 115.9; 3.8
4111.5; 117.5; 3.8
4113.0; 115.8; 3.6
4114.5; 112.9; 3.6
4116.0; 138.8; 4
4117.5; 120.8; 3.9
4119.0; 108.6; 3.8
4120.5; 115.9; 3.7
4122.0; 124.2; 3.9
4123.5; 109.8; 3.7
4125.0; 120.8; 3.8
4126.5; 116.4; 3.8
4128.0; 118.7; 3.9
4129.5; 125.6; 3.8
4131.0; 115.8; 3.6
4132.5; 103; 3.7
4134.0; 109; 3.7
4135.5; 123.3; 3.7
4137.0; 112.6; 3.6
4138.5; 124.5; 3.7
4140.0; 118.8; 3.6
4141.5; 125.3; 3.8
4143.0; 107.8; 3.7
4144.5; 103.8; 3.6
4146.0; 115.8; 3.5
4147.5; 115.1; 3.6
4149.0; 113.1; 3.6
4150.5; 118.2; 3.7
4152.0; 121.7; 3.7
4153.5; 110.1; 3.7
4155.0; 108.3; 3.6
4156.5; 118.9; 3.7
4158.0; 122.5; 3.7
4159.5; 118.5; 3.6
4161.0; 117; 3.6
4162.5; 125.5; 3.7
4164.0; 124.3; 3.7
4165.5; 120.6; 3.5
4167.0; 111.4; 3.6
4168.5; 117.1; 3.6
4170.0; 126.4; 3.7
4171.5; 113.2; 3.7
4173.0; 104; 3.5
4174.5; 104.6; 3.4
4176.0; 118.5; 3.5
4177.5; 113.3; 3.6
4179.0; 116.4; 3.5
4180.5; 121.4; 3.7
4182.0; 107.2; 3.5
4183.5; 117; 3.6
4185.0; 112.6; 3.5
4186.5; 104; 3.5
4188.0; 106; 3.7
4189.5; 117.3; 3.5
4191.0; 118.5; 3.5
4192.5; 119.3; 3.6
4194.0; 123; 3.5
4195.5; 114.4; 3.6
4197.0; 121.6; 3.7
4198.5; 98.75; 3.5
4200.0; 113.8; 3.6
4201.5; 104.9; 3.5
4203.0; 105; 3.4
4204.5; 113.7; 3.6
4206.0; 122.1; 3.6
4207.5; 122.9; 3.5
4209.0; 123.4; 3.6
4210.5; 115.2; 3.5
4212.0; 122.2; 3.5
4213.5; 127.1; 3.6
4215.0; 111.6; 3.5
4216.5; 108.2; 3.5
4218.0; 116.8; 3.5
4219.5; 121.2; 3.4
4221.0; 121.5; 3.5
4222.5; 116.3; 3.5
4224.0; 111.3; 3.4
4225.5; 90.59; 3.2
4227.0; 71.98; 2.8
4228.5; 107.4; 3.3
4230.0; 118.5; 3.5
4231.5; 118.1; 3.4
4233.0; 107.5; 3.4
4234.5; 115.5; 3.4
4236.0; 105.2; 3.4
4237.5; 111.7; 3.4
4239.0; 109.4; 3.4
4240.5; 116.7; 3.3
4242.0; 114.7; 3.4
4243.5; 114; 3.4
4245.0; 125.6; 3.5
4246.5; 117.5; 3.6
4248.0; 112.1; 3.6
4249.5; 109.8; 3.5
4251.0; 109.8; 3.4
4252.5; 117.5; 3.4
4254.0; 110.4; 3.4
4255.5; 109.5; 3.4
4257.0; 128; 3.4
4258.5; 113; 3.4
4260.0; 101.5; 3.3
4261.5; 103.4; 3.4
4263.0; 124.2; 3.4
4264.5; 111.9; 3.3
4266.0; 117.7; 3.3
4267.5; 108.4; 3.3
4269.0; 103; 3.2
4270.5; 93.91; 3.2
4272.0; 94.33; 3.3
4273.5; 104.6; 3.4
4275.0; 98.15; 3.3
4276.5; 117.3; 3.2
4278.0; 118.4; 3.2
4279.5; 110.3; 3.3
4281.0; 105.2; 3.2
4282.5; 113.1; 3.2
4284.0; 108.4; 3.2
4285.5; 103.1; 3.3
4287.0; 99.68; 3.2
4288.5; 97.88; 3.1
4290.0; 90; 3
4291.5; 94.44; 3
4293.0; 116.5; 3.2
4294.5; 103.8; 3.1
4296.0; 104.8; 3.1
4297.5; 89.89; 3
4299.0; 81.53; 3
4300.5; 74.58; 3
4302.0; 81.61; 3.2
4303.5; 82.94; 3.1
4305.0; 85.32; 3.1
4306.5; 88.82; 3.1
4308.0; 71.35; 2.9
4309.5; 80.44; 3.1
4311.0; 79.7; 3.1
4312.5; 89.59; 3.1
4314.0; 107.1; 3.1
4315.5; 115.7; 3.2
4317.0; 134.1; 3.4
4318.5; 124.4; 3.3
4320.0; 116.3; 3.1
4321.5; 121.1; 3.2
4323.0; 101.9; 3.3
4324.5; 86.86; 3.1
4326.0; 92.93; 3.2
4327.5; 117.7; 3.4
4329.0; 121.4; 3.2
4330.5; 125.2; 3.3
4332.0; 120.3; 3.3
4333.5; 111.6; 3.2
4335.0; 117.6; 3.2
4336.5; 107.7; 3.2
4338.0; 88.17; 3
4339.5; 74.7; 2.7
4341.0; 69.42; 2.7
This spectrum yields -0.07 mag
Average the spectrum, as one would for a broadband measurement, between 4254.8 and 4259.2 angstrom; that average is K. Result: 117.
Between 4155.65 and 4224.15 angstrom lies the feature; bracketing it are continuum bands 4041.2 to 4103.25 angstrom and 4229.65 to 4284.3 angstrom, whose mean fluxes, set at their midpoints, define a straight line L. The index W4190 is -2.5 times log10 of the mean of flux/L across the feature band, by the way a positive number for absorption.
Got -0.06 mag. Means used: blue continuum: 107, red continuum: 111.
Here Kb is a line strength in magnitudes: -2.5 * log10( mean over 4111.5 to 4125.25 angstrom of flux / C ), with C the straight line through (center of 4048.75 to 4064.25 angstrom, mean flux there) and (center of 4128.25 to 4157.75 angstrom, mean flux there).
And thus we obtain -0.04 mag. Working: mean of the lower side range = 109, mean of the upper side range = 115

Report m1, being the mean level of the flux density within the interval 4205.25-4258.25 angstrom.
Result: 114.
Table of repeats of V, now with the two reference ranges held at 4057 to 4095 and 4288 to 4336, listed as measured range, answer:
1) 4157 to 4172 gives -0.123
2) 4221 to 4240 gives -0.035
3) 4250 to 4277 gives -0.064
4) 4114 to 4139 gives -0.088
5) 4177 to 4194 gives -0.081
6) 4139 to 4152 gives -0.074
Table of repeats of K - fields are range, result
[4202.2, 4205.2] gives 109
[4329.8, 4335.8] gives 119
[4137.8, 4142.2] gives 123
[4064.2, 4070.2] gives 110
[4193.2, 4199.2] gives 115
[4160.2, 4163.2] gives 121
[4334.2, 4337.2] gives 113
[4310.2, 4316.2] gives 97.7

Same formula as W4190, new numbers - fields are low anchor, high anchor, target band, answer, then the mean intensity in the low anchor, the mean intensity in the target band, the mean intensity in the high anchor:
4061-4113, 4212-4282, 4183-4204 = -0.026 mag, 108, 113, 111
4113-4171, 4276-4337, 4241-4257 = -0.068 mag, 117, 115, 103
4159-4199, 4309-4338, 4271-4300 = 0.083 mag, 115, 102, 109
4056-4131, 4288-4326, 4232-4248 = -0.129 mag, 111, 114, 96.7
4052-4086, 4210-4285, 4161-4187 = -0.052 mag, 108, 115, 111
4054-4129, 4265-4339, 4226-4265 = -0.072 mag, 110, 112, 102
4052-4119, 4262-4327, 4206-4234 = -0.092 mag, 109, 113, 101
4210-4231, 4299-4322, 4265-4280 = -0.042 mag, 111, 107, 96.1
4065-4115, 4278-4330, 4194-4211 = -0.104 mag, 108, 115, 100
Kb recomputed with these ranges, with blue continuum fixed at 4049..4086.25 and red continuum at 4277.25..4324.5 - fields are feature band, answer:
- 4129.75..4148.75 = -0.086 mag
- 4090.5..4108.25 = 0.054 mag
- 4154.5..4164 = -0.135 mag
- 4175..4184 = -0.108 mag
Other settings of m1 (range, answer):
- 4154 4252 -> 114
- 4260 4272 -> 108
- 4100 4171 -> 114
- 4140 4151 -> 114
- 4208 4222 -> 119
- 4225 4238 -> 105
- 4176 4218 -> 115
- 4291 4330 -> 98.8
